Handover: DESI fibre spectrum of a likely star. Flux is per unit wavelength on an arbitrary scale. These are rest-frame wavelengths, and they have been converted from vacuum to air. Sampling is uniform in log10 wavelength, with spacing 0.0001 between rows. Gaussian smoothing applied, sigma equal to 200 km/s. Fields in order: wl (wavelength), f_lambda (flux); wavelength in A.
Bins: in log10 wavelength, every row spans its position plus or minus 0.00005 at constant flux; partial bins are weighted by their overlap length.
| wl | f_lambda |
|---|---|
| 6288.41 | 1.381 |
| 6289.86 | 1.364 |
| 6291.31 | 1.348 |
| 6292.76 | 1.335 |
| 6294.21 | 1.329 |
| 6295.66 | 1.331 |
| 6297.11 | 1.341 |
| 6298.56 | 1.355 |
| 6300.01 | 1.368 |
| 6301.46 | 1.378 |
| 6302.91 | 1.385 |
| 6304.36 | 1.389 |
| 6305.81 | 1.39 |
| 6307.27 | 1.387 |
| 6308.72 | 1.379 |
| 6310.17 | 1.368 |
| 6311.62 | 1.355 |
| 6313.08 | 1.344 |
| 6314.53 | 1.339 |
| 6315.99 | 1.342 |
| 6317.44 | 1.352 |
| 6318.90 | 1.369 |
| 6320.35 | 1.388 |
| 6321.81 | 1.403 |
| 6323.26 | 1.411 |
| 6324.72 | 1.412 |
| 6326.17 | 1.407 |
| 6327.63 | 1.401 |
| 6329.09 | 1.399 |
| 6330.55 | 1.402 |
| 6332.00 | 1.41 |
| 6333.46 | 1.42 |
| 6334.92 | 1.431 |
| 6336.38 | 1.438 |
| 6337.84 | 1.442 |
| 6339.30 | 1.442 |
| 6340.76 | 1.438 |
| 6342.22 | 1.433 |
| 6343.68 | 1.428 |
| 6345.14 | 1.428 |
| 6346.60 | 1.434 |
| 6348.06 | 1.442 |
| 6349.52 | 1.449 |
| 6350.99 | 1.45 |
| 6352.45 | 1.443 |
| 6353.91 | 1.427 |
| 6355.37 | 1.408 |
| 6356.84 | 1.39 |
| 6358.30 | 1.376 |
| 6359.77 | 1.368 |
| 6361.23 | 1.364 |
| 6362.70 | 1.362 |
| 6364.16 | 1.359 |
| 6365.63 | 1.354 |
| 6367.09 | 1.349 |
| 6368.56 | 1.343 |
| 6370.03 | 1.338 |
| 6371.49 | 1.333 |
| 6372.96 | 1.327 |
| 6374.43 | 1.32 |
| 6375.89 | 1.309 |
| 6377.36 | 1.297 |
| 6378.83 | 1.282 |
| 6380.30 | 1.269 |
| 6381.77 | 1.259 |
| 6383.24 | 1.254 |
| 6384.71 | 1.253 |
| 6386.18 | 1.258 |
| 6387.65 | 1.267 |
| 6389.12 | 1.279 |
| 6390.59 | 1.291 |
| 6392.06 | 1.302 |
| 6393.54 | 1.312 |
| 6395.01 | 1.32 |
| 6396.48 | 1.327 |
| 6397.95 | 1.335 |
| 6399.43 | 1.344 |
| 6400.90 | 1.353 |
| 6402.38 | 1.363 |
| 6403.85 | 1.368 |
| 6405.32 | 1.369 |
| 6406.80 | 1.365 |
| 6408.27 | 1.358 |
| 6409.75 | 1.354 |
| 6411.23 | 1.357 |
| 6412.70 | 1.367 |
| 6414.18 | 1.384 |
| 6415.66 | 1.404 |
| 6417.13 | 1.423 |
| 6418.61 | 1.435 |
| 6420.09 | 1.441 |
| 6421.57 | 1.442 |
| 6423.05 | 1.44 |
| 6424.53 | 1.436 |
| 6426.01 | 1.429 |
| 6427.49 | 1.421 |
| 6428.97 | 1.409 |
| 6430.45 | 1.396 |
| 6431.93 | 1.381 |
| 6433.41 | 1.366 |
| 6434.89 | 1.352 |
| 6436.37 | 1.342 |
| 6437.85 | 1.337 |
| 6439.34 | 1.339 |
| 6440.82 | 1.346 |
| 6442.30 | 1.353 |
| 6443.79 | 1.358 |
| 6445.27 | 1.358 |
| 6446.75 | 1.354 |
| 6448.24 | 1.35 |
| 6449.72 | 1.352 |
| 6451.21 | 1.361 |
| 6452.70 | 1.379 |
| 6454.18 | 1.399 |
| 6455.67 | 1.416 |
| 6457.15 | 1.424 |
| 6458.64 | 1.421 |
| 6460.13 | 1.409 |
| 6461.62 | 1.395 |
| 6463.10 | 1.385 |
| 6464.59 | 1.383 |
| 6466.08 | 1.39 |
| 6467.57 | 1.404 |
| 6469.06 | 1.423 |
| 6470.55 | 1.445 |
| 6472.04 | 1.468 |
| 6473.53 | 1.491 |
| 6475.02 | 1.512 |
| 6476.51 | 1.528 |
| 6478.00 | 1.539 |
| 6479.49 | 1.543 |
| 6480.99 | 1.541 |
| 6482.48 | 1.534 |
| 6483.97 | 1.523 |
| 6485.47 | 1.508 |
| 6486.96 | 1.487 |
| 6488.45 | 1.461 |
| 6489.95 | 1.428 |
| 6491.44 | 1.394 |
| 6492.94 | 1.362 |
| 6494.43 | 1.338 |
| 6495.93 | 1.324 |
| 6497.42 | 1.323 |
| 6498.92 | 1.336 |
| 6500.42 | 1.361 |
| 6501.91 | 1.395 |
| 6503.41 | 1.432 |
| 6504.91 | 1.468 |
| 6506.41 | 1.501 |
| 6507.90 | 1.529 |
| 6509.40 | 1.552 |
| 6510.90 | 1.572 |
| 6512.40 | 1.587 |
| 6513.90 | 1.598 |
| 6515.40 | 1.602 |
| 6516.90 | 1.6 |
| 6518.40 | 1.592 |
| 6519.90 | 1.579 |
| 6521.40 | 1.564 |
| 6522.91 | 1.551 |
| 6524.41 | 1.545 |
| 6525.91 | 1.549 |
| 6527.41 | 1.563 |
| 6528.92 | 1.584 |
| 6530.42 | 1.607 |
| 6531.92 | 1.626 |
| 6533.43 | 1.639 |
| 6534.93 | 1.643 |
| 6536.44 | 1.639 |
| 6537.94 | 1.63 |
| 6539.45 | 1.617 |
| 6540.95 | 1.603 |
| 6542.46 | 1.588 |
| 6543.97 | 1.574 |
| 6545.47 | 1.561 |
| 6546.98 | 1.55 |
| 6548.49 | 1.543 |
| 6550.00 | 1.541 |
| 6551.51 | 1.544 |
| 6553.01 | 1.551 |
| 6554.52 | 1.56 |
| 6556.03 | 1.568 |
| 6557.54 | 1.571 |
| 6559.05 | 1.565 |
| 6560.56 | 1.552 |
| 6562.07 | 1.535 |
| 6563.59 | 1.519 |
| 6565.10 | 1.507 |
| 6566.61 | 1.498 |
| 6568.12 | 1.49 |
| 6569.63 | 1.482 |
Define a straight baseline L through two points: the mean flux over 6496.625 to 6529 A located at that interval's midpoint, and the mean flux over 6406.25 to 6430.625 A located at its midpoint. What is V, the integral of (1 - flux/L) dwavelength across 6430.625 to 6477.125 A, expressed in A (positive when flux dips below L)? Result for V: 1.7 A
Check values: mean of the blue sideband 1.4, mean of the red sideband 1.52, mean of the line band 1.39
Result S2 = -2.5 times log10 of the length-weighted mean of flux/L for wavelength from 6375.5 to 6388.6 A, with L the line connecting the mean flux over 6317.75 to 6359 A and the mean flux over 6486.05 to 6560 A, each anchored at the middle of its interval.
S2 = 0.14 mag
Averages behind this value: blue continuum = 1.42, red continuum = 1.53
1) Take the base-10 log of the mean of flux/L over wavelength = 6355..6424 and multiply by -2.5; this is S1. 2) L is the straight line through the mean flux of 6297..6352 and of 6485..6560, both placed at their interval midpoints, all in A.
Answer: 0.076 mag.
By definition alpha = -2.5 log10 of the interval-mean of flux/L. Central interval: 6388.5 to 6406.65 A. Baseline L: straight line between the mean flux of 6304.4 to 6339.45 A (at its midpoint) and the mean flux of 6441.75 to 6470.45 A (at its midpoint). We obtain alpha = 0.05 mag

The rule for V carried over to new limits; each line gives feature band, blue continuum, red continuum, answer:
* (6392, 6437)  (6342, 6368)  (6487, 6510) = 0.94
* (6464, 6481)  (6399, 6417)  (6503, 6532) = 0.13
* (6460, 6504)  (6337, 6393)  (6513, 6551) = 2.37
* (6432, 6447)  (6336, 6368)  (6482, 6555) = 1.21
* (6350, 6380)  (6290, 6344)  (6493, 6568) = 1.27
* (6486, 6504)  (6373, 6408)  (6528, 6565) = 1.23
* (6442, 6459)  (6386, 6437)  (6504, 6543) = 0.76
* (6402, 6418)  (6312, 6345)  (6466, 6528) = 0.76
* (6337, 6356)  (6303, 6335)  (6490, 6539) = -0.43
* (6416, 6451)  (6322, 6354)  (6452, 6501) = 1.12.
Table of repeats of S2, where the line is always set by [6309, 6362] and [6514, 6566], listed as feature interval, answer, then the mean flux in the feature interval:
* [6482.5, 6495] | 0.06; 1.44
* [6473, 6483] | 0.00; 1.53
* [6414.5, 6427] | 0.03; 1.43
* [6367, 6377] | 0.08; 1.33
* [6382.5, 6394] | 0.14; 1.28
